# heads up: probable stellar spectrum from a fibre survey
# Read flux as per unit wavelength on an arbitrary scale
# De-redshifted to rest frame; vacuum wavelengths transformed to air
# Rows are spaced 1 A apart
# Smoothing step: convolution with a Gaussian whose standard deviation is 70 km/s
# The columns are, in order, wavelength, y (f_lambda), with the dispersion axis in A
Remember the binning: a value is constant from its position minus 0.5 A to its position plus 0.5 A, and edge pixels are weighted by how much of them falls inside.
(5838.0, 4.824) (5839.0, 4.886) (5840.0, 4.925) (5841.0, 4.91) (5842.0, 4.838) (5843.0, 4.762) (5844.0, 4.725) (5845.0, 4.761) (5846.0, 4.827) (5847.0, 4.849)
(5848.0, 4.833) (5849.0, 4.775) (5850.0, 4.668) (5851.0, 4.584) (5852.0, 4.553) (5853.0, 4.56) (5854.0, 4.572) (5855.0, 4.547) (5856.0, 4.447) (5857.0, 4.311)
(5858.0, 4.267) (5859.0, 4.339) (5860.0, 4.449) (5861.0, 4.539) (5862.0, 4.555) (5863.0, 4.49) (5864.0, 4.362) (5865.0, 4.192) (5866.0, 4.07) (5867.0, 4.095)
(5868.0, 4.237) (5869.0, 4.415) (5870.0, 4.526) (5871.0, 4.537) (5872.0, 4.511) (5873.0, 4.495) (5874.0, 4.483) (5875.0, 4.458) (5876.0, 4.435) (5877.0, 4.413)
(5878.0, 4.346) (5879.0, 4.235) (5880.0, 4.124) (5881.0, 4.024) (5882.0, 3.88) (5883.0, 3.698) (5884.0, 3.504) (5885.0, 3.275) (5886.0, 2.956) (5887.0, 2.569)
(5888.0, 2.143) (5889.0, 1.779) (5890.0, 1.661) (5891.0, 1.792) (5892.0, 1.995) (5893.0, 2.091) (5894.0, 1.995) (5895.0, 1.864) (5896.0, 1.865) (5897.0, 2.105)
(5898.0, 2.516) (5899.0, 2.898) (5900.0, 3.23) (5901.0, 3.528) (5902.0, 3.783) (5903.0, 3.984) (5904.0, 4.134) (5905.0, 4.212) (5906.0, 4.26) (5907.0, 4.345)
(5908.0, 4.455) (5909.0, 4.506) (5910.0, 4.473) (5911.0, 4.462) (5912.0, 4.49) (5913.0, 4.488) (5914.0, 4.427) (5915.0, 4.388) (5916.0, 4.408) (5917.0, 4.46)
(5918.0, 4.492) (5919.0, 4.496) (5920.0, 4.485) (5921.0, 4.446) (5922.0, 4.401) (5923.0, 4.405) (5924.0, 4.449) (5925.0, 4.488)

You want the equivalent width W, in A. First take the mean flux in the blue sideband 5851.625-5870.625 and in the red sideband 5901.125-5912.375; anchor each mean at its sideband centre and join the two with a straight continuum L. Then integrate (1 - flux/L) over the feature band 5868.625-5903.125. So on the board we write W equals 8.1 A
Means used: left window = 4.4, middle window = 3.31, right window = 4.25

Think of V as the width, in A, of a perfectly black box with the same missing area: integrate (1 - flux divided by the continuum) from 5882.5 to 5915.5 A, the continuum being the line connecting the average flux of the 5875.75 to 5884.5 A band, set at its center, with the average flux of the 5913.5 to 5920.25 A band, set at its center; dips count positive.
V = 7.8 A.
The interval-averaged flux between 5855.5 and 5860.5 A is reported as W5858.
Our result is 4.36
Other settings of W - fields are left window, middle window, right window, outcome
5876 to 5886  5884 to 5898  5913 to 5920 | 6.3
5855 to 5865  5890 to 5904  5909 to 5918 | 5.8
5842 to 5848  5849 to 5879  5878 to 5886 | -1.1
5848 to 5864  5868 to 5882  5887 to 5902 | -3.9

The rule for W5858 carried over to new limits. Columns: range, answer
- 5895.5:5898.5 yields 2.16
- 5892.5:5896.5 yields 1.95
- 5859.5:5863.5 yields 4.51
